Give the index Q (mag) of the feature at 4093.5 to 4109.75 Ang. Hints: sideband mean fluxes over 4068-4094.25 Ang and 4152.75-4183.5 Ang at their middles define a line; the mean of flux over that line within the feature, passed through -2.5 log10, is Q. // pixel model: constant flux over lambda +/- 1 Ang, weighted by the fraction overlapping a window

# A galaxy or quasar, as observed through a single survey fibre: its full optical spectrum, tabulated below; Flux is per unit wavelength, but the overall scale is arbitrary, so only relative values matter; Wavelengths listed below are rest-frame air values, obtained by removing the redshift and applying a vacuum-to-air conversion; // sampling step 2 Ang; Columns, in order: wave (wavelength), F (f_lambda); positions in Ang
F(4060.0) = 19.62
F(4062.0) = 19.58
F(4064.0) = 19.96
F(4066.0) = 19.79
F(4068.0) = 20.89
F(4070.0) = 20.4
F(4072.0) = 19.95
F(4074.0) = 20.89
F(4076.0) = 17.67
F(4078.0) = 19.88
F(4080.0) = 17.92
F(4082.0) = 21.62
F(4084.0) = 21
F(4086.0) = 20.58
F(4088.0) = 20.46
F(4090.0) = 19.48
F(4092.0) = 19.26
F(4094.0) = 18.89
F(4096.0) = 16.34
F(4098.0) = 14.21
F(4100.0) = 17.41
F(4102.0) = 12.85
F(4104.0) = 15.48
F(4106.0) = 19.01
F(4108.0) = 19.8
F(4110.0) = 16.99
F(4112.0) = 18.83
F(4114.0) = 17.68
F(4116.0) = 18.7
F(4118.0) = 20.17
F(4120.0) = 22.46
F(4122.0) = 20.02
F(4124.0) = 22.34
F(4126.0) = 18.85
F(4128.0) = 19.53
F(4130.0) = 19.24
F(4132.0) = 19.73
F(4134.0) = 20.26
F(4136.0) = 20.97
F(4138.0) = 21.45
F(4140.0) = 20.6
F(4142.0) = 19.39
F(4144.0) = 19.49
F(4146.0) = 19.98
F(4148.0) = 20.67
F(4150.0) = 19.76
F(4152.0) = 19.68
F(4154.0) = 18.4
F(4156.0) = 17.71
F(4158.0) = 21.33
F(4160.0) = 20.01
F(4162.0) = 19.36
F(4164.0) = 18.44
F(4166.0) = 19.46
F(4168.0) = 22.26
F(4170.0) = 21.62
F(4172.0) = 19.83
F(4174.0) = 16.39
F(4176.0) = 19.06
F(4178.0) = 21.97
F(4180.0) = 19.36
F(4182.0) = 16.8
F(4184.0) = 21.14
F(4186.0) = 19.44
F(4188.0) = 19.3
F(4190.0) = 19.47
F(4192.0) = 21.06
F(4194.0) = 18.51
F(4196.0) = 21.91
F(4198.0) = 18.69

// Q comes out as 0.19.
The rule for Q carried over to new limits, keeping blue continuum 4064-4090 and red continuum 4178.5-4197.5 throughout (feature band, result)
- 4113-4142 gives -0.01 mag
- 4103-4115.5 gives 0.11 mag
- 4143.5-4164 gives 0.01 mag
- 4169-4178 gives 0.01 mag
